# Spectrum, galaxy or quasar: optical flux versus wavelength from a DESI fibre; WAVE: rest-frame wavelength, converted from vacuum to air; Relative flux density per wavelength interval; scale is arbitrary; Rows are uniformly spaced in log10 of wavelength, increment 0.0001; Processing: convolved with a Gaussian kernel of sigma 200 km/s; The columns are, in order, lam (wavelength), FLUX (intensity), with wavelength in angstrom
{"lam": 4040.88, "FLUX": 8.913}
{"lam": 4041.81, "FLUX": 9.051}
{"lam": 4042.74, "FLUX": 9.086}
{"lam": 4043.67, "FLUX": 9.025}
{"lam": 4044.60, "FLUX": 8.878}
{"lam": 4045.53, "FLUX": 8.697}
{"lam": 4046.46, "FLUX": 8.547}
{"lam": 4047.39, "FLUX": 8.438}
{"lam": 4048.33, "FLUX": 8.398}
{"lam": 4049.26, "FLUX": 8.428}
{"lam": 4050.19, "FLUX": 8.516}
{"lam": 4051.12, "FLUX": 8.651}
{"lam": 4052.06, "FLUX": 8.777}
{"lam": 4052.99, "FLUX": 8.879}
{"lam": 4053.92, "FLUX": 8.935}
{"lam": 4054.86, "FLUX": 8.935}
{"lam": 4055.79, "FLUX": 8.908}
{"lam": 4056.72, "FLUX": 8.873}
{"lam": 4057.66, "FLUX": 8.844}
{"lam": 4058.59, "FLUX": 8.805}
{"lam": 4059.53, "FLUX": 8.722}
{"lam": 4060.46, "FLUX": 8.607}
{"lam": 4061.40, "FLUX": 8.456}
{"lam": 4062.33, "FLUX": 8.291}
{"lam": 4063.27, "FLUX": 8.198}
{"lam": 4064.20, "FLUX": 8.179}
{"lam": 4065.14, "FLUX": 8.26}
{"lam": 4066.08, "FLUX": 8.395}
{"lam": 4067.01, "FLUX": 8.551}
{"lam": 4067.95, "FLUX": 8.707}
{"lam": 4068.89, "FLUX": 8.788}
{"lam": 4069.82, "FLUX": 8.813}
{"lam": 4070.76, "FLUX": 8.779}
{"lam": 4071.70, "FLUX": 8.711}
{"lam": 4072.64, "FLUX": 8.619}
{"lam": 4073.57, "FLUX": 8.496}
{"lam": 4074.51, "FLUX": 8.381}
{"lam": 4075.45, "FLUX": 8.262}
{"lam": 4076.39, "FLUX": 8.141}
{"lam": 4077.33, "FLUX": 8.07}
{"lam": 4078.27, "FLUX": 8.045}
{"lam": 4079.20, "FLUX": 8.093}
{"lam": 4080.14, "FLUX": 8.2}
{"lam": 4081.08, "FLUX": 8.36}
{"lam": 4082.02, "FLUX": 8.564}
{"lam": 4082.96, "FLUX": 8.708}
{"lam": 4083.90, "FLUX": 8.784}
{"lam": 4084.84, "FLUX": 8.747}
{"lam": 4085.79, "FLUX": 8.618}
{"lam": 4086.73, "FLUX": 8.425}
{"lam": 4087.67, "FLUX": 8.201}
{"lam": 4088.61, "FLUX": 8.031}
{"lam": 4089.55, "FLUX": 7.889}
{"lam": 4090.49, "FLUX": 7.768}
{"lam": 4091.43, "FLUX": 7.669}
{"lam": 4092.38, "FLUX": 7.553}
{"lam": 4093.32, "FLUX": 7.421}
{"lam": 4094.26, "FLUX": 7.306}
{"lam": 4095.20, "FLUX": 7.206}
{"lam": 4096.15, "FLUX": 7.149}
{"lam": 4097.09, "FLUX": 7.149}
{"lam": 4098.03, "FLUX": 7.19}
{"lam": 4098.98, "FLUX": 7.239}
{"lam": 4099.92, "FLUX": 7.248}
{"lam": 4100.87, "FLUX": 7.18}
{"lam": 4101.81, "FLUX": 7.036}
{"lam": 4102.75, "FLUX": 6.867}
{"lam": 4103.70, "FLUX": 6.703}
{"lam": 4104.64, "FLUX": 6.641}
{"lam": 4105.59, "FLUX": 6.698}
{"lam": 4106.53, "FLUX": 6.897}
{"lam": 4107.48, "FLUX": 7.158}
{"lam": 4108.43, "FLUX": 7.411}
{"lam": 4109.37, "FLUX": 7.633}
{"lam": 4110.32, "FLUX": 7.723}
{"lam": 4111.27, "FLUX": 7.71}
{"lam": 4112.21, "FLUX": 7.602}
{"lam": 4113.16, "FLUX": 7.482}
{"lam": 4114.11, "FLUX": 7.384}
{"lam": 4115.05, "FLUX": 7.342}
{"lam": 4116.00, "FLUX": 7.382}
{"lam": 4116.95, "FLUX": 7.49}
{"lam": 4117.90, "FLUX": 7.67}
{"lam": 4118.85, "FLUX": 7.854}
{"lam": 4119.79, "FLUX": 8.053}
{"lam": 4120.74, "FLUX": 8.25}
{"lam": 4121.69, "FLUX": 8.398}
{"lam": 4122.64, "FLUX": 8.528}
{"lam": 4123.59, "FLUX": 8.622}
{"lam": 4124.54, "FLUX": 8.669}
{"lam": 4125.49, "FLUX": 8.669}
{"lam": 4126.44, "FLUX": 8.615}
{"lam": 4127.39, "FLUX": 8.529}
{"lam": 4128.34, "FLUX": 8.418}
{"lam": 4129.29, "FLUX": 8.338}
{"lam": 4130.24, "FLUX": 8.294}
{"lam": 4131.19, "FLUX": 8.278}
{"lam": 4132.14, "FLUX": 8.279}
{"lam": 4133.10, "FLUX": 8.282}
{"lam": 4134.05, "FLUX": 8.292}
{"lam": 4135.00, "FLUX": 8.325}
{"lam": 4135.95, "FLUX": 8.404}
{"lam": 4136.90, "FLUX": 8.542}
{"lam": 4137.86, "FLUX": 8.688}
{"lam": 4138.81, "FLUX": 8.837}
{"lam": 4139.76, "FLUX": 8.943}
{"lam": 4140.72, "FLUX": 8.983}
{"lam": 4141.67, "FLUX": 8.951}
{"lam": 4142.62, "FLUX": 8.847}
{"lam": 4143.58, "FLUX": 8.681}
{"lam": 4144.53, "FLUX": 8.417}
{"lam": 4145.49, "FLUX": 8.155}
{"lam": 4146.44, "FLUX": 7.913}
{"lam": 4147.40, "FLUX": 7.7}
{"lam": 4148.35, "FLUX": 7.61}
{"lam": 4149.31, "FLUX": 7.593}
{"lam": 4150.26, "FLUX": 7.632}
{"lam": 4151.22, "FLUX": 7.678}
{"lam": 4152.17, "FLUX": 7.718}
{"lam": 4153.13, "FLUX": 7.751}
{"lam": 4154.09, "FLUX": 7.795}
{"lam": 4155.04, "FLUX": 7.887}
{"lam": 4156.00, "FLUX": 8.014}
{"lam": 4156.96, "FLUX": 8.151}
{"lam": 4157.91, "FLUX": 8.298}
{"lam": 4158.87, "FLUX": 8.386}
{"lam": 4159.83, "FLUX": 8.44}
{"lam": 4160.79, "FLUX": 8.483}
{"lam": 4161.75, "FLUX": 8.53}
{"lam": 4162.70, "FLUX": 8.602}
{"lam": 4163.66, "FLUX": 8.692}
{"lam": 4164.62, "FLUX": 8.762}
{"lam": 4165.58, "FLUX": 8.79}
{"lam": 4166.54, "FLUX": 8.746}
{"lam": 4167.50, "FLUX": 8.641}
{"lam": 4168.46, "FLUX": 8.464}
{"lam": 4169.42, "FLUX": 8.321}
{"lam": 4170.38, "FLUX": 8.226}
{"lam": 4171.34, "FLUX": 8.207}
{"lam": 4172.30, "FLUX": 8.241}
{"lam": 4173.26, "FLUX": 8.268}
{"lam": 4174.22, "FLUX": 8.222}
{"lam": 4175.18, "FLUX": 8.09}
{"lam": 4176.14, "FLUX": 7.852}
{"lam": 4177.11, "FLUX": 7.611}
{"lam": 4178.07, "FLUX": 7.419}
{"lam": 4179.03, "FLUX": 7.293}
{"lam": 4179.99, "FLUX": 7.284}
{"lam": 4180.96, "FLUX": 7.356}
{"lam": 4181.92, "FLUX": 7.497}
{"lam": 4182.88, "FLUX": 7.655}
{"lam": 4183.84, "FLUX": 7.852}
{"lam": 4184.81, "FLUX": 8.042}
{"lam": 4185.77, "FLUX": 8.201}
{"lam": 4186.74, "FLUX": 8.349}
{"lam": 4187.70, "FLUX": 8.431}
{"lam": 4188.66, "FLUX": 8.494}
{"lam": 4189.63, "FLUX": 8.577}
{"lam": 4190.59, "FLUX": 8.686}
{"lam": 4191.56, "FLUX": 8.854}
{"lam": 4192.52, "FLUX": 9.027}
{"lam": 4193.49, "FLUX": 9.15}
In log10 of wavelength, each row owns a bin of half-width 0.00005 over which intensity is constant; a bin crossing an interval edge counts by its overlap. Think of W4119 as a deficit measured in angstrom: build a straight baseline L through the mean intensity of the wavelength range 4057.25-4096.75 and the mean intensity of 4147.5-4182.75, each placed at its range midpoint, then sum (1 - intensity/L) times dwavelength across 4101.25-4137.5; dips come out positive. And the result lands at 1.4 angstrom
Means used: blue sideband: 8.28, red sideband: 8.06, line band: 7.86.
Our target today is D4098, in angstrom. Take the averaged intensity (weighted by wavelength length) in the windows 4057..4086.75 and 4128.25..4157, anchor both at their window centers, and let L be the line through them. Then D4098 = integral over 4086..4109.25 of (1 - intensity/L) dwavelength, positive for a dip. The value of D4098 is 2.89 angstrom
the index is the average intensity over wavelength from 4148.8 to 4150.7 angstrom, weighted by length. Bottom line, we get 7.62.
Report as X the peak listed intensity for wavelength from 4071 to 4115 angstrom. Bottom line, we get 8.784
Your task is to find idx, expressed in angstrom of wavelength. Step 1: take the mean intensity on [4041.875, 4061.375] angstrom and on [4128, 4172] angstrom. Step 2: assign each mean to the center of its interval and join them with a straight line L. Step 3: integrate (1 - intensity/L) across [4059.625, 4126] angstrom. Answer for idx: 4.9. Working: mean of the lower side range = 8.75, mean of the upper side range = 8.32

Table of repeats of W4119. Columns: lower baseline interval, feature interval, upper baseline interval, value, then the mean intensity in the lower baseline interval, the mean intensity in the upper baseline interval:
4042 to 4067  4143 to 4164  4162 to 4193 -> 0.5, 8.65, 8.22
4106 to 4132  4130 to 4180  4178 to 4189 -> -2.3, 7.94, 7.83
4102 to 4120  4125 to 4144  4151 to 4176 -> -1.9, 7.34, 8.29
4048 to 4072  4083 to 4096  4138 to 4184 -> 0.8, 8.63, 8.16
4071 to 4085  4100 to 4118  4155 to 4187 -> 2.3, 8.41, 8.14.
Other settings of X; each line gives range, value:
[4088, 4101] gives 8.031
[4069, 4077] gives 8.813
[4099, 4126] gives 8.669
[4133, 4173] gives 8.983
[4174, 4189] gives 8.494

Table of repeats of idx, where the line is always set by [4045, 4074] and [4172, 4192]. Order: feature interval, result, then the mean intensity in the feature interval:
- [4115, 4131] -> 0.2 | 8.21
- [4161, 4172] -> -0.6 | 8.54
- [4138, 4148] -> -0.4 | 8.54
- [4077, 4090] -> 0.2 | 8.34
